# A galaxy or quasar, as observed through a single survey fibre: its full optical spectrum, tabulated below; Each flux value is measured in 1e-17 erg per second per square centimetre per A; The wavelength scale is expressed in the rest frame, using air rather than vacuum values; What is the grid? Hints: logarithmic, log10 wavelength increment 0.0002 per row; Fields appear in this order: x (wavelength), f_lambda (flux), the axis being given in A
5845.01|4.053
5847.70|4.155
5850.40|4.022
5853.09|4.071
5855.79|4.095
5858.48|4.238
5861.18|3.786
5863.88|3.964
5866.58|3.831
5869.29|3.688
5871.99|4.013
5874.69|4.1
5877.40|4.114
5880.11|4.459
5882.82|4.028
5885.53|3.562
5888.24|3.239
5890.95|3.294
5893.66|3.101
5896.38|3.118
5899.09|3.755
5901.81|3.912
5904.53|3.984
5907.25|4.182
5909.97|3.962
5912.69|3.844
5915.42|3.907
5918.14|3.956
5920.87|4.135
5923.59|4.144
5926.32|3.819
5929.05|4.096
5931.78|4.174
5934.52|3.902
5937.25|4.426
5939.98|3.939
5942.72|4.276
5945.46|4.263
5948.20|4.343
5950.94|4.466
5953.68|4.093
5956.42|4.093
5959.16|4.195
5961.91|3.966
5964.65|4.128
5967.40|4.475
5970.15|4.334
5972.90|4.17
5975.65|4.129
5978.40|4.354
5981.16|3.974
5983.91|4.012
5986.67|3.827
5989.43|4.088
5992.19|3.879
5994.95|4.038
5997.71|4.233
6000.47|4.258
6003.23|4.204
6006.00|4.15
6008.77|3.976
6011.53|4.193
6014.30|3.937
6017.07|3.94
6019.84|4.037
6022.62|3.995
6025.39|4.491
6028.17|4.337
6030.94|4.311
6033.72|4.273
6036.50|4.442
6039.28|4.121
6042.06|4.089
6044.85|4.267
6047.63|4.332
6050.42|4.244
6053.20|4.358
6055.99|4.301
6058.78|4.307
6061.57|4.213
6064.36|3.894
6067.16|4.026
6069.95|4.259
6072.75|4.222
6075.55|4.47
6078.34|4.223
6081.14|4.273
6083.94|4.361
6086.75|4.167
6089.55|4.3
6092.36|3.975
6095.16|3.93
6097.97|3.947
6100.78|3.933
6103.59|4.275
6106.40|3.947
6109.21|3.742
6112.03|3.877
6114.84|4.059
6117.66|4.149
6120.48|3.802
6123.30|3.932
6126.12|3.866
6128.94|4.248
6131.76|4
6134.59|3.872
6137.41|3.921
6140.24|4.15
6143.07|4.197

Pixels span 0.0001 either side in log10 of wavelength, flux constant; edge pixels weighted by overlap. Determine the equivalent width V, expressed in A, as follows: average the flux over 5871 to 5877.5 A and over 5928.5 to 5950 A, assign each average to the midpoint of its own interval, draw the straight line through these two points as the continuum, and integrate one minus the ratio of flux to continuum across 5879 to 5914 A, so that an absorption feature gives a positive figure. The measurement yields 3.32 A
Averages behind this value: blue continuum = 4.07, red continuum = 4.19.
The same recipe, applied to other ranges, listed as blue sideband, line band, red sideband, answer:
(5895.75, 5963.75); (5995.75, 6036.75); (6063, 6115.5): -1.00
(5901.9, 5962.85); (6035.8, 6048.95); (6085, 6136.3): -0.66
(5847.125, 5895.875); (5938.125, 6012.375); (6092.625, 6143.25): -4.56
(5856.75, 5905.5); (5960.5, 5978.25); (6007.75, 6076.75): -0.86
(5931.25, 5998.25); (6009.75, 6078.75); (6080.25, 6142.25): -2.10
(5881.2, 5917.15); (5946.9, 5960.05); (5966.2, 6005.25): -0.88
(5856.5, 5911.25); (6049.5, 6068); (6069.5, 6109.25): -0.45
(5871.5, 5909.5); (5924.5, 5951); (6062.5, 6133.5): -2.15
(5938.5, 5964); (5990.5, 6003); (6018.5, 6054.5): 0.32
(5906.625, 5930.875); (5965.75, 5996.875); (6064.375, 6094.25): -0.27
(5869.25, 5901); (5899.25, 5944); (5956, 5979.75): -1.17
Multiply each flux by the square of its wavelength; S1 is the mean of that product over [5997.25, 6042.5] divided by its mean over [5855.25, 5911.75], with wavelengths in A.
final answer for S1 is 1.14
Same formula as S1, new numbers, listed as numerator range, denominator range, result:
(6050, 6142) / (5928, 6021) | 1.03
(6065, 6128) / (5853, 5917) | 1.14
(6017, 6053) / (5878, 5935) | 1.15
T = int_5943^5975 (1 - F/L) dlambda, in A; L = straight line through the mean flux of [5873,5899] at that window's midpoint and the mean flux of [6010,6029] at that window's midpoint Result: -2.5 A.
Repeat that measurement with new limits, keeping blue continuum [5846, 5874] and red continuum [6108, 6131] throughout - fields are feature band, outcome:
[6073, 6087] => -1.19 A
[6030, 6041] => -0.85 A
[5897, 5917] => 0.40 A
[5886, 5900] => 2.40 A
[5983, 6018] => -0.74 A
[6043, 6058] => -1.23 A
